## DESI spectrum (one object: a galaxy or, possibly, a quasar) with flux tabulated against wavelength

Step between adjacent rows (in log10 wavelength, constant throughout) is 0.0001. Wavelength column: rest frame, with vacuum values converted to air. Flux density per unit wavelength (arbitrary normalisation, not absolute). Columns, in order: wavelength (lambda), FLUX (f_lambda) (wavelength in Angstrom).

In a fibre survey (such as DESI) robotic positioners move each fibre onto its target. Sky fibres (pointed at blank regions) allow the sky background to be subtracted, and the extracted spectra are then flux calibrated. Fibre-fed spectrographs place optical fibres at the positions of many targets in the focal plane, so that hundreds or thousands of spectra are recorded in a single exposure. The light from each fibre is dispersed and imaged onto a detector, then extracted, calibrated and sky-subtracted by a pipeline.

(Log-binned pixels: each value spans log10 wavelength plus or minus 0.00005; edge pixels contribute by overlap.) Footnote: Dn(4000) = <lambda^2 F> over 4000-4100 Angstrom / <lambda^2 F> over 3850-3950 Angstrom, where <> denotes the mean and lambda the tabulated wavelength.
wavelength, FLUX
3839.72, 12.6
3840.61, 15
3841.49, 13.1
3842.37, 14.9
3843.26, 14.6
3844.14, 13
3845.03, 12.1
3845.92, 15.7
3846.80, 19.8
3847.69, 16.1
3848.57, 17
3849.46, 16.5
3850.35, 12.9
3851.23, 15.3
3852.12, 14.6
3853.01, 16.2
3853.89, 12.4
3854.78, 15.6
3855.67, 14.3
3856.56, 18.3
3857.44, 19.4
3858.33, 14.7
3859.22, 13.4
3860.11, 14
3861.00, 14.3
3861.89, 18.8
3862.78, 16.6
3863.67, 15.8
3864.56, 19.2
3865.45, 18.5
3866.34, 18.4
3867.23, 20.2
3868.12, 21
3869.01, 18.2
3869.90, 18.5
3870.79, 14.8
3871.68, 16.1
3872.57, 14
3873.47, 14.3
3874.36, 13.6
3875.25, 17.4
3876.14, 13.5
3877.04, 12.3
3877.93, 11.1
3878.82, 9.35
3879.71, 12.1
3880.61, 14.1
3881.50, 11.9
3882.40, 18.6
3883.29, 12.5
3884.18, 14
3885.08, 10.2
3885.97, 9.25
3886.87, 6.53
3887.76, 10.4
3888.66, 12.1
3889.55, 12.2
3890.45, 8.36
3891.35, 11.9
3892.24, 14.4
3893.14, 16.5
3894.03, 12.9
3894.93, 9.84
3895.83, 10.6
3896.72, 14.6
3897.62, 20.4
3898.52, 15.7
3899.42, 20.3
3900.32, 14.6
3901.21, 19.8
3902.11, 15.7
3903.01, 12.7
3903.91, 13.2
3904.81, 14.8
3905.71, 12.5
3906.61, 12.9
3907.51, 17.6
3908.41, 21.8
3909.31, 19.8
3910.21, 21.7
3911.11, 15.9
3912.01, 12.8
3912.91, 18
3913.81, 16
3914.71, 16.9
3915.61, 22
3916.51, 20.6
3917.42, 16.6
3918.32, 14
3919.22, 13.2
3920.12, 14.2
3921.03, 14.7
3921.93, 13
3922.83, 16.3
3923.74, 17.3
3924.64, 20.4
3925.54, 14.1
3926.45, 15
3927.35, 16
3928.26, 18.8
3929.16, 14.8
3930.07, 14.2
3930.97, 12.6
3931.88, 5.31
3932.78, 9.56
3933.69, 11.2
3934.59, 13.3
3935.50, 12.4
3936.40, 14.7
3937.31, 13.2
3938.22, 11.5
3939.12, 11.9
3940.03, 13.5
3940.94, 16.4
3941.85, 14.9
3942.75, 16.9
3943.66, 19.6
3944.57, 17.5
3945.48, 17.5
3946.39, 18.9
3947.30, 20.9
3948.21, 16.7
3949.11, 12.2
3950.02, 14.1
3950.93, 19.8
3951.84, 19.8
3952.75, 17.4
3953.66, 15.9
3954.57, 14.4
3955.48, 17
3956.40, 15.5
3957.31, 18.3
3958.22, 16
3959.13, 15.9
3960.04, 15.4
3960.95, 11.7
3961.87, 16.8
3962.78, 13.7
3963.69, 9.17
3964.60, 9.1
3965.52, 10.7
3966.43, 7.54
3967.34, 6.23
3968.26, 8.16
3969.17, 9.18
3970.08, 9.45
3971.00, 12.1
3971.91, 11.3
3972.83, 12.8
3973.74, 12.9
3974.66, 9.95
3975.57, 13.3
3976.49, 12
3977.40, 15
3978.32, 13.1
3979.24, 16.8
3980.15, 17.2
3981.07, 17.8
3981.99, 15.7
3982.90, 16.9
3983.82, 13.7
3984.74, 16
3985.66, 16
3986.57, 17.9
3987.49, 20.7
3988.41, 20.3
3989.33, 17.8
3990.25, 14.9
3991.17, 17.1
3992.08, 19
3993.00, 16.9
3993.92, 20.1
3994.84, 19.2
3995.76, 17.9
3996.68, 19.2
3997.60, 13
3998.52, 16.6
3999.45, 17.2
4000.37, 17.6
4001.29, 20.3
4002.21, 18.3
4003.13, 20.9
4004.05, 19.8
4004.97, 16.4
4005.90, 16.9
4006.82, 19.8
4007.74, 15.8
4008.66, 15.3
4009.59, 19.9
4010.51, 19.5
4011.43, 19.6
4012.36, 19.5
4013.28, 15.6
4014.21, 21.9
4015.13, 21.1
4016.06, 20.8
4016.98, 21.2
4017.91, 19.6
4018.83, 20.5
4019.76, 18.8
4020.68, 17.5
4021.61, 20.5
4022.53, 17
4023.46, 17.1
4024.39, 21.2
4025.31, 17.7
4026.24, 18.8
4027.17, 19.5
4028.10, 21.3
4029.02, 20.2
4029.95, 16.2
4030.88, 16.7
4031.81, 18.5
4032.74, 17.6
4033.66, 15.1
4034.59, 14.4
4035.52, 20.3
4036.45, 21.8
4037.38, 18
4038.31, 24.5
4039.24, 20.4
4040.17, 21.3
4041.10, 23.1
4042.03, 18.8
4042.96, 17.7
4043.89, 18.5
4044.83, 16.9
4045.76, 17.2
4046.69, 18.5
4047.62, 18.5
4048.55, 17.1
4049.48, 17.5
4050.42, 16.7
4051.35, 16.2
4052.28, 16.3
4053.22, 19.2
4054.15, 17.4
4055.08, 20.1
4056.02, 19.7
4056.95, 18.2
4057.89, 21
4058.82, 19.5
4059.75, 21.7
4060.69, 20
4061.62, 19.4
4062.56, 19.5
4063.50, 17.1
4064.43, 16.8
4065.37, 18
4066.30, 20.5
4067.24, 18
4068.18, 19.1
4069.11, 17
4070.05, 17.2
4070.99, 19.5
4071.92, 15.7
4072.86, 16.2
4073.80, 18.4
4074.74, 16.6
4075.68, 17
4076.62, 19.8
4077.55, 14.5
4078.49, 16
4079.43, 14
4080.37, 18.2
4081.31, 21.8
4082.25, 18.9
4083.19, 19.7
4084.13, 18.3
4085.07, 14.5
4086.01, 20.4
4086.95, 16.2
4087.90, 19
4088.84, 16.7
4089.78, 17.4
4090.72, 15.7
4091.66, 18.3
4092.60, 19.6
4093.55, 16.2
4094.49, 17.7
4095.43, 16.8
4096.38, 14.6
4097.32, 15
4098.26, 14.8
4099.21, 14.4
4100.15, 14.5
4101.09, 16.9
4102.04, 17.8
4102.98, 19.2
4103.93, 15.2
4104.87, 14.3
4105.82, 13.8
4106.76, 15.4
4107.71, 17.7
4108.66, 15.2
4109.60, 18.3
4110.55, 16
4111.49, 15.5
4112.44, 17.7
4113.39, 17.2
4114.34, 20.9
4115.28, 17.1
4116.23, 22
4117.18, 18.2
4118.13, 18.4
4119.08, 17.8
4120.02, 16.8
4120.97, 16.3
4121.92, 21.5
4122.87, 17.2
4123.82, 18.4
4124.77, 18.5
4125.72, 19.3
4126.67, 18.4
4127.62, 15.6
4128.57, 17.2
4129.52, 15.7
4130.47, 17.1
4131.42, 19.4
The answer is 1.31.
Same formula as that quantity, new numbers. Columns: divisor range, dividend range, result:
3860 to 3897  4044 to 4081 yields 1.40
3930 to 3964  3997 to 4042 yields 1.31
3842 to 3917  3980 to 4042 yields 1.30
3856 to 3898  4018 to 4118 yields 1.37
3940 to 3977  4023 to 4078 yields 1.37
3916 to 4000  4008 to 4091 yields 1.29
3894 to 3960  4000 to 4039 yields 1.27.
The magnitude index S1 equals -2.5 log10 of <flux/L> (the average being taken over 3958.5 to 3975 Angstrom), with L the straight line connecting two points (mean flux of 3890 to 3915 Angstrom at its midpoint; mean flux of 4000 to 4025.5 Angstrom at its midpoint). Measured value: 0.47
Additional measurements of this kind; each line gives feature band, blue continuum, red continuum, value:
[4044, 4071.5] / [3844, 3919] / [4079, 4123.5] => -0.10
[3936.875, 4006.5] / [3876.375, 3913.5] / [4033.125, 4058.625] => 0.07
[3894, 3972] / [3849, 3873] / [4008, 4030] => 0.18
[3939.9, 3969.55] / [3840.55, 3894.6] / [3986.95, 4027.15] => 0.16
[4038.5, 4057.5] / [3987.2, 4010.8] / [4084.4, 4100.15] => -0.07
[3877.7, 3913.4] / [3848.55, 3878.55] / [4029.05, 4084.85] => 0.16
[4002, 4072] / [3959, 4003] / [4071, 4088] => -0.15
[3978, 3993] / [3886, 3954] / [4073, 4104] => -0.07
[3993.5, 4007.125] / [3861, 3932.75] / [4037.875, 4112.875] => -0.10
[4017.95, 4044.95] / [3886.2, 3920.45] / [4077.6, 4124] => -0.16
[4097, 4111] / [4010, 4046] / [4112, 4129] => 0.16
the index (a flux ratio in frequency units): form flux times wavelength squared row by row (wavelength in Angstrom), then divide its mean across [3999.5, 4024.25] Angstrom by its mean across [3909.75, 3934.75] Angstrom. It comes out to 1.3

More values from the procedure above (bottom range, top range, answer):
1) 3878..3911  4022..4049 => 1.43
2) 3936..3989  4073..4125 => 1.26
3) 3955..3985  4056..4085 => 1.45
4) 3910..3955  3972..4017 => 1.14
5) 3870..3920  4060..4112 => 1.30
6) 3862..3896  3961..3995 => 1.06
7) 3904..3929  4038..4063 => 1.24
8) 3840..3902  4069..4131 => 1.31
